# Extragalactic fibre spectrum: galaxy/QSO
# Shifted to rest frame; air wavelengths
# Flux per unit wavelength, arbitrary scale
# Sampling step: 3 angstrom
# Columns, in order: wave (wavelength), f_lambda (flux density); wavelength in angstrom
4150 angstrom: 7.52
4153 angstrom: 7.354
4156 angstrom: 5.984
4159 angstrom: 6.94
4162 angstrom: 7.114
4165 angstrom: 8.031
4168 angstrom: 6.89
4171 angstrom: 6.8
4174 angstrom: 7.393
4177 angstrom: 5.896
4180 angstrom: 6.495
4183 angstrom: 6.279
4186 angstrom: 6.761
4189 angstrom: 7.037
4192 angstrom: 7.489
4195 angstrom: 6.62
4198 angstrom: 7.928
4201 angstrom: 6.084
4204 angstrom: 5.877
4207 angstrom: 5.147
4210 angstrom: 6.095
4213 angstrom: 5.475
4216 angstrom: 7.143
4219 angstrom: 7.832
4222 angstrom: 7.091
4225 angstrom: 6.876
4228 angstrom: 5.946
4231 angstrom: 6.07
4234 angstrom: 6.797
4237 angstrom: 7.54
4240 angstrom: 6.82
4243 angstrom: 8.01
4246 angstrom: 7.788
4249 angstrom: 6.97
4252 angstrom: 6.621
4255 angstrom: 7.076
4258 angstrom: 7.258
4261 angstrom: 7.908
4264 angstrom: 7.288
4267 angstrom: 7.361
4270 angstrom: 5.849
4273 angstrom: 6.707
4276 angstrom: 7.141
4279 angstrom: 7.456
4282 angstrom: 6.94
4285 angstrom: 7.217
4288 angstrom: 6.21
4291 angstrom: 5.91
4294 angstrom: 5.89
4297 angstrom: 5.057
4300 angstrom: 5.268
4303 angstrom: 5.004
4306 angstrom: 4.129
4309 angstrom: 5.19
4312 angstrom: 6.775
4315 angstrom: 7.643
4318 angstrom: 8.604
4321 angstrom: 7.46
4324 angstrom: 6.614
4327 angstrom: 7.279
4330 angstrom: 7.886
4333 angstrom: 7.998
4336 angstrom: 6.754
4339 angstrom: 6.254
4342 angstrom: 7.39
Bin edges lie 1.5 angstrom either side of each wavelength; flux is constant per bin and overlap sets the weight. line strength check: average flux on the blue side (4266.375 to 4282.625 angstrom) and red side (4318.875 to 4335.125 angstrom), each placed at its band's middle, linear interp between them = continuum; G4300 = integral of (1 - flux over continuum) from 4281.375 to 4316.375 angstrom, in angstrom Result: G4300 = 6.09 angstrom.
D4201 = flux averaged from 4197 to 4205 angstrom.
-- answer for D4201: 6.6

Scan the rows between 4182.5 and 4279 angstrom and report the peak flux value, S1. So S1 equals 8.01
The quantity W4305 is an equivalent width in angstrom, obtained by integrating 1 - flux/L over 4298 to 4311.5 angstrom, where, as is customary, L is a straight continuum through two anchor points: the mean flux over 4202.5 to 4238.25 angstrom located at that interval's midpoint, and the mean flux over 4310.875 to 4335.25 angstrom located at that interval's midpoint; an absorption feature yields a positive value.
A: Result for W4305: 4.2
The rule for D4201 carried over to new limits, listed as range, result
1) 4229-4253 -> 7.06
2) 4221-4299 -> 6.83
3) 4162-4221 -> 6.71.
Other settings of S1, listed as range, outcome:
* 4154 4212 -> 8.031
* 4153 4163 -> 7.354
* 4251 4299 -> 7.908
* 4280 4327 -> 8.604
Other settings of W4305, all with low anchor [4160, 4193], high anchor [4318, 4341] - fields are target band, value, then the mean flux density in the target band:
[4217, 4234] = 0.6 angstrom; 6.78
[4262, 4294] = 1.7 angstrom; 6.78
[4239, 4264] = -0.8 angstrom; 7.32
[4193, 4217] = 2.3 angstrom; 6.3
